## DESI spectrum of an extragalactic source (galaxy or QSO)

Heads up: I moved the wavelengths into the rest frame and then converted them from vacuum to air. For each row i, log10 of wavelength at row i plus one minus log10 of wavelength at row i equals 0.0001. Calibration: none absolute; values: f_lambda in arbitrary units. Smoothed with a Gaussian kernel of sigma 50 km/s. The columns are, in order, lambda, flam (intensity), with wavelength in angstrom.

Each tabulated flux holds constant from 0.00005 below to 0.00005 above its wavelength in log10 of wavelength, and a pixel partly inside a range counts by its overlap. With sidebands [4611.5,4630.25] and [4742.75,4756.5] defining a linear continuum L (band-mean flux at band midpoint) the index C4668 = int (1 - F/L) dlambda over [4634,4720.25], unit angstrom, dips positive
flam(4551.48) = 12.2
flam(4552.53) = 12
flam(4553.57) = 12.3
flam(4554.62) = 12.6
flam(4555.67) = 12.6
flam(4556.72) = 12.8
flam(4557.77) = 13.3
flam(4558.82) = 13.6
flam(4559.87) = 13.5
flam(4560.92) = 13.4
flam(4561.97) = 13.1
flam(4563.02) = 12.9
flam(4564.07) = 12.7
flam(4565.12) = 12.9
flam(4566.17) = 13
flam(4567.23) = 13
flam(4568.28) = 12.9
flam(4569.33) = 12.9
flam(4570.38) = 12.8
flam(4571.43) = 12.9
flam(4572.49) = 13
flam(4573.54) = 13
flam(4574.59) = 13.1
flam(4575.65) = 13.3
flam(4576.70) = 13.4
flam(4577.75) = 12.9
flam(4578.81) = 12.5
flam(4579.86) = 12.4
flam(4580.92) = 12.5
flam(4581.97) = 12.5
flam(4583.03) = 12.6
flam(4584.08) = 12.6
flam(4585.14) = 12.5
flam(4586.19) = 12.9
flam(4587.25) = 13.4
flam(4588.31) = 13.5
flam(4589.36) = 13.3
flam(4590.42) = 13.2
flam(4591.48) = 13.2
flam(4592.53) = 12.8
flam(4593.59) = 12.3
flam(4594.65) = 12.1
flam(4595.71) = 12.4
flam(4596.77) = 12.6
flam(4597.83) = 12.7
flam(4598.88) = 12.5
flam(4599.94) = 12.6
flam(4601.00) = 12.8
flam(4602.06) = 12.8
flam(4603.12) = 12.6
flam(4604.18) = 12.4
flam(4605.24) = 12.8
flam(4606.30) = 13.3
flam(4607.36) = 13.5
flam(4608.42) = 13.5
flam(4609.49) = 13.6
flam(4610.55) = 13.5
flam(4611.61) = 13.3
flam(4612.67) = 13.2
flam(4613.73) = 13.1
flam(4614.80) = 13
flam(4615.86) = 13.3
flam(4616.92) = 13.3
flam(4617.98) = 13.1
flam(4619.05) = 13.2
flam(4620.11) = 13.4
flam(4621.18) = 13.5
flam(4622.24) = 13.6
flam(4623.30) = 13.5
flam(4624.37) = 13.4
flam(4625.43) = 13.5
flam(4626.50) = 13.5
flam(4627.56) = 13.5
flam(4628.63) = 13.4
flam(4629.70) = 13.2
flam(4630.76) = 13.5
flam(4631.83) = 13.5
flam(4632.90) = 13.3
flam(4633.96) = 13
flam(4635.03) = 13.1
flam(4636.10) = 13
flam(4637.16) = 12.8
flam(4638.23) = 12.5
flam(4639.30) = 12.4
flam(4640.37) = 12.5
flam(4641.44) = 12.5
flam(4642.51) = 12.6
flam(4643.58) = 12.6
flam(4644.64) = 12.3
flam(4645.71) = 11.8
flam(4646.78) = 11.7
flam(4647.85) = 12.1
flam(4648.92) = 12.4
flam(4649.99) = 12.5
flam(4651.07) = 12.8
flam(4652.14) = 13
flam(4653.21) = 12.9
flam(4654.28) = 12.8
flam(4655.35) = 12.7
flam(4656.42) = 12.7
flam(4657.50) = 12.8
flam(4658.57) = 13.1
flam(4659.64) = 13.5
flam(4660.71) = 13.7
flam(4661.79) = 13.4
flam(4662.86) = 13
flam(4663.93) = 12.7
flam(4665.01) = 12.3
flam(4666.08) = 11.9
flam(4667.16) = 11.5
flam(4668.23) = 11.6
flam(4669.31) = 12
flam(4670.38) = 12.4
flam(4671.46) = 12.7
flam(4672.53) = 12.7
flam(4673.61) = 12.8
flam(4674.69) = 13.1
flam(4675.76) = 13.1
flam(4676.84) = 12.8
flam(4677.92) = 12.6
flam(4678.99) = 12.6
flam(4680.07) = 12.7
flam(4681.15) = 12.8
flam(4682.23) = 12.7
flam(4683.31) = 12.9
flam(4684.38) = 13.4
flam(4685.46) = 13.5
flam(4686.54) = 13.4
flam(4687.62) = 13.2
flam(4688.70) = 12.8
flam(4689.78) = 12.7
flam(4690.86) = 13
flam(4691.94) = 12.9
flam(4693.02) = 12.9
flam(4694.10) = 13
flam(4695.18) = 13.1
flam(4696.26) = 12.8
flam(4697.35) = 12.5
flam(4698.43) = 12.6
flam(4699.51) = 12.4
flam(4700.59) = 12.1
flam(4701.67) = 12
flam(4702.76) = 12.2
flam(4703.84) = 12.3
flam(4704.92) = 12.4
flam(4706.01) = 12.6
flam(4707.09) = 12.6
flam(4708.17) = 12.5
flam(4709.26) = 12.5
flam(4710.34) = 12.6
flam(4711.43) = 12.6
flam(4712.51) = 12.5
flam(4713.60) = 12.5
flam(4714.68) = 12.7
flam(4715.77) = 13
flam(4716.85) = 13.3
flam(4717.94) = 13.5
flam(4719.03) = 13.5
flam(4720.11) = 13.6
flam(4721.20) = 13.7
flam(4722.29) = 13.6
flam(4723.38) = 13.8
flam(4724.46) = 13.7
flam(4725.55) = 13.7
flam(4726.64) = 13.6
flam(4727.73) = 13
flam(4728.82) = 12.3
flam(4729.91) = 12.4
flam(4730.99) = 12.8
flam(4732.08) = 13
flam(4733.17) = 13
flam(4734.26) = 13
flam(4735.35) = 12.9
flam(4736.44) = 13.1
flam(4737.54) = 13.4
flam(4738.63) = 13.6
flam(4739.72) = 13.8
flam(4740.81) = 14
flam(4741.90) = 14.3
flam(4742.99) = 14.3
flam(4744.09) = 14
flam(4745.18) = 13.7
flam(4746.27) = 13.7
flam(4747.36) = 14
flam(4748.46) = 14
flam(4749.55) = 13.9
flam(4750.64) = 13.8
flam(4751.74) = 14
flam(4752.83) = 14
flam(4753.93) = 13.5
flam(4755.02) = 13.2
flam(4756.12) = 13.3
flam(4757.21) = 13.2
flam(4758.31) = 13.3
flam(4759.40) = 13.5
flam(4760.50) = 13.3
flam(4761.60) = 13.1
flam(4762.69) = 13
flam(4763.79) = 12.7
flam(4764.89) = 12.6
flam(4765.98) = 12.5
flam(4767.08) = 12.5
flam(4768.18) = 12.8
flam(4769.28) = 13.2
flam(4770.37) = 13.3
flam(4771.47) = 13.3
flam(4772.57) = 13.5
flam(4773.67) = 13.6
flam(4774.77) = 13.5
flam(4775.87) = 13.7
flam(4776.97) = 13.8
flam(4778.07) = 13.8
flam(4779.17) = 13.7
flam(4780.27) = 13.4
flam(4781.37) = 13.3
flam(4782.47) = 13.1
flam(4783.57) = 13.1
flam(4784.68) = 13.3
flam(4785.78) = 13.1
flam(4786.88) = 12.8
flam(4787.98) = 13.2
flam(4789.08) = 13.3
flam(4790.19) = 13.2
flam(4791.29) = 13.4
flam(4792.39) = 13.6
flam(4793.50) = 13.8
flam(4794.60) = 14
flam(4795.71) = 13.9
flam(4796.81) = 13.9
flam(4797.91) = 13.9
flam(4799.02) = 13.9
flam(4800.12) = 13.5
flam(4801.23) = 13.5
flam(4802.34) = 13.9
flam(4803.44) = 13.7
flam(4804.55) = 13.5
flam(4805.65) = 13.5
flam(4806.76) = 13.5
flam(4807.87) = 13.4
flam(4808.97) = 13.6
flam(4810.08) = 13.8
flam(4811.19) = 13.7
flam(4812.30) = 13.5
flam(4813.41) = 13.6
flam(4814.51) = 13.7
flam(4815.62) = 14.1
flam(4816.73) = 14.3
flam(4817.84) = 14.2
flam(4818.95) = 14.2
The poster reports 5.3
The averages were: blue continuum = 13.3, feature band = 12.7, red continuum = 13.8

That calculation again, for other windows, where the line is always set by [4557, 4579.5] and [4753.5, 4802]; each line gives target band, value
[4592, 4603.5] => 0.5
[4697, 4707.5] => 0.7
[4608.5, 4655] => 0.5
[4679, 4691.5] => 0.2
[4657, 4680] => 0.9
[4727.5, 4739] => 0.3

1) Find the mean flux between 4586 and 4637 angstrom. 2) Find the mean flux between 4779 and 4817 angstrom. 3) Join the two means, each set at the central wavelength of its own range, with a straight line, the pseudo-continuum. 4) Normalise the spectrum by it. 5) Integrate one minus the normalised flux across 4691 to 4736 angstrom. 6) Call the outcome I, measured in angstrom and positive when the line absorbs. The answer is 1.6 angstrom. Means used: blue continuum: 13.1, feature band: 12.9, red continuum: 13.6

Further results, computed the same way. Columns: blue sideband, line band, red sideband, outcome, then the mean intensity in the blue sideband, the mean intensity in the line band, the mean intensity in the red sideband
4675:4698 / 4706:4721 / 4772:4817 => 0.23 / 12.9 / 12.9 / 13.6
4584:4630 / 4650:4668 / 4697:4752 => 0.47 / 13.1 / 12.8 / 13.1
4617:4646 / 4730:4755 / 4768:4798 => -0.47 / 13.1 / 13.6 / 13.5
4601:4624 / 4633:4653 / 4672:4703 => 0.75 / 13.2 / 12.6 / 12.8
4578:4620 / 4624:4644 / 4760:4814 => -0.06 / 12.9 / 13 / 13.4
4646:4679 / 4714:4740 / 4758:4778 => -0.53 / 12.6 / 13.2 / 13.2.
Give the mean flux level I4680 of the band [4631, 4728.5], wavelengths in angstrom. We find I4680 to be 12.8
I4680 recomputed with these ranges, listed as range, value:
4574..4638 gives 13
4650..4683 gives 12.7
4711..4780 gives 13.4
